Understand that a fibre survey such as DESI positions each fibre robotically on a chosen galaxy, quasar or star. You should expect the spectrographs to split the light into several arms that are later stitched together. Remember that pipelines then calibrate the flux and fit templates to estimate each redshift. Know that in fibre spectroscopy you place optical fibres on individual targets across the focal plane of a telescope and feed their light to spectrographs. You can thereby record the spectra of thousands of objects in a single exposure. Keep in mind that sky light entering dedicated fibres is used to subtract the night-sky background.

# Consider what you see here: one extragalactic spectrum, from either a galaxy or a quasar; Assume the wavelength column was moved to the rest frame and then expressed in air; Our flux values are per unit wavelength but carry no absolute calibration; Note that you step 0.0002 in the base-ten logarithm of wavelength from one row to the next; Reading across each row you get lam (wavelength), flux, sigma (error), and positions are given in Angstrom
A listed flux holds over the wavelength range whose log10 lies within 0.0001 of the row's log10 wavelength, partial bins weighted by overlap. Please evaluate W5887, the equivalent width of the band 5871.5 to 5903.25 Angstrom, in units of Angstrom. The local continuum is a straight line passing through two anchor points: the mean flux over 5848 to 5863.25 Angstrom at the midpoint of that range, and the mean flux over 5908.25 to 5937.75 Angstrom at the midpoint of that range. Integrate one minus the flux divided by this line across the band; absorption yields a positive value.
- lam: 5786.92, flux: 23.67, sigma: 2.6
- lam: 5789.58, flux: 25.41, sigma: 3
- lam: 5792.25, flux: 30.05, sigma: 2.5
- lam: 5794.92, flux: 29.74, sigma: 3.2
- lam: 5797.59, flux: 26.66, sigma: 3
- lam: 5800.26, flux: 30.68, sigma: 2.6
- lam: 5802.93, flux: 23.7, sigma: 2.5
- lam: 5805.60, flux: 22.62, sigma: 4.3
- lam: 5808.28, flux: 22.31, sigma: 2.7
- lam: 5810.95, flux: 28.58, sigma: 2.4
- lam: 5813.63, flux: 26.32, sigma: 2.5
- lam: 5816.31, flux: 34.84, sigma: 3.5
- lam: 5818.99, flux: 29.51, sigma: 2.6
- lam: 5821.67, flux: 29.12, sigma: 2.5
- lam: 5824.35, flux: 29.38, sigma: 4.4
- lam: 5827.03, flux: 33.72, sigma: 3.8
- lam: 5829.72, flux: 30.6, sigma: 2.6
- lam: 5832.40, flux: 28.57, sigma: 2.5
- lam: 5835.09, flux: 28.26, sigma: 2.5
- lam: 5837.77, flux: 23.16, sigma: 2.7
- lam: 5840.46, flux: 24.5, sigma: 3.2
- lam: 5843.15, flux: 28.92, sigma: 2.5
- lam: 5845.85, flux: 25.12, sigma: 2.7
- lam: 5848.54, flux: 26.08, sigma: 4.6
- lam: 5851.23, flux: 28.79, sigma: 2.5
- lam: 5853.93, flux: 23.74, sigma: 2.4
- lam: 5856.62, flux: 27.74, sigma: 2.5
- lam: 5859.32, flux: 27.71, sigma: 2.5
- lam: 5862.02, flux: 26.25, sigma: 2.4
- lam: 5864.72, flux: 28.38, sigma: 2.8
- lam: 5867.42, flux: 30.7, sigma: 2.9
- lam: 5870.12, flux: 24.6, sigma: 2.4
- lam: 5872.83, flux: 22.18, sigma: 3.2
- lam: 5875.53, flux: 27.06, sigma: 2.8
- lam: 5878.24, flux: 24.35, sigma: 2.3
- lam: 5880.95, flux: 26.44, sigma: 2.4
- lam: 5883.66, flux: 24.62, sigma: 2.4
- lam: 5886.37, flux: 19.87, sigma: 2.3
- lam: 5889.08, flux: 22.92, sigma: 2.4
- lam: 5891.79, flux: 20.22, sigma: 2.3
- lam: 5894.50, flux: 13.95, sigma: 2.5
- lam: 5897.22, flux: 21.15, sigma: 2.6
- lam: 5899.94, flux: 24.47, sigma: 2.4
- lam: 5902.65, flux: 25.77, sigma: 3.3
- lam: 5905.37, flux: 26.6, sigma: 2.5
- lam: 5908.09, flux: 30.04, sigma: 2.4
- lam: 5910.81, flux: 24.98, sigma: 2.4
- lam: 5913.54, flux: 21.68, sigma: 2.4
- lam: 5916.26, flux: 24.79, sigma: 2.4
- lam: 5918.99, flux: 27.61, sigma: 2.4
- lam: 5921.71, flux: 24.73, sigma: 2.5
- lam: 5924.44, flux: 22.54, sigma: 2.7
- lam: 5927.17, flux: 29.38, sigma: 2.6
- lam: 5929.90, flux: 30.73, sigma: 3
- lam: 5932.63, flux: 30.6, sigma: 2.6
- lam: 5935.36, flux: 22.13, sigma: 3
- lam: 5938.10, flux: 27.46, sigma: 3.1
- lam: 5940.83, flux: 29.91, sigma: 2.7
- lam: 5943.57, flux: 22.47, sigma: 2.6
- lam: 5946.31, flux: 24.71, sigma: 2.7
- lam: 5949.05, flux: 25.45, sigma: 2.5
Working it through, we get 4.55 Angstrom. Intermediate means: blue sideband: 26.8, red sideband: 26.1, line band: 22.7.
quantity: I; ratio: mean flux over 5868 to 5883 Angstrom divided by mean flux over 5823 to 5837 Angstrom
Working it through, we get 0.8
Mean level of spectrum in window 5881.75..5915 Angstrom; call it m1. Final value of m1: 23.1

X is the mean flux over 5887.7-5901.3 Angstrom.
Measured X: 20.6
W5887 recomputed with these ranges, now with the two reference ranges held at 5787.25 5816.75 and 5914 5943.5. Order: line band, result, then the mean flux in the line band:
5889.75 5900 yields 2.7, 19.6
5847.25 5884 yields 0.6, 26.4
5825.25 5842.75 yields -0.8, 28.2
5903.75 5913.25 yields 0.1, 26.5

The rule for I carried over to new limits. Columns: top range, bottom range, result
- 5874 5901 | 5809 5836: 0.76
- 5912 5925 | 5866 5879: 0.94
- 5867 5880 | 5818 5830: 0.83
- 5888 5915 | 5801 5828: 0.83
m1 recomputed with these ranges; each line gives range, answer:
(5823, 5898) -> 25.7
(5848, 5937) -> 25.2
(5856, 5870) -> 27.9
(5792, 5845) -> 28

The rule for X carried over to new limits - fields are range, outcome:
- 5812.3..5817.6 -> 30.5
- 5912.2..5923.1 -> 24.7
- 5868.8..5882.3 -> 24.9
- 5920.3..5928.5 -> 25.6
